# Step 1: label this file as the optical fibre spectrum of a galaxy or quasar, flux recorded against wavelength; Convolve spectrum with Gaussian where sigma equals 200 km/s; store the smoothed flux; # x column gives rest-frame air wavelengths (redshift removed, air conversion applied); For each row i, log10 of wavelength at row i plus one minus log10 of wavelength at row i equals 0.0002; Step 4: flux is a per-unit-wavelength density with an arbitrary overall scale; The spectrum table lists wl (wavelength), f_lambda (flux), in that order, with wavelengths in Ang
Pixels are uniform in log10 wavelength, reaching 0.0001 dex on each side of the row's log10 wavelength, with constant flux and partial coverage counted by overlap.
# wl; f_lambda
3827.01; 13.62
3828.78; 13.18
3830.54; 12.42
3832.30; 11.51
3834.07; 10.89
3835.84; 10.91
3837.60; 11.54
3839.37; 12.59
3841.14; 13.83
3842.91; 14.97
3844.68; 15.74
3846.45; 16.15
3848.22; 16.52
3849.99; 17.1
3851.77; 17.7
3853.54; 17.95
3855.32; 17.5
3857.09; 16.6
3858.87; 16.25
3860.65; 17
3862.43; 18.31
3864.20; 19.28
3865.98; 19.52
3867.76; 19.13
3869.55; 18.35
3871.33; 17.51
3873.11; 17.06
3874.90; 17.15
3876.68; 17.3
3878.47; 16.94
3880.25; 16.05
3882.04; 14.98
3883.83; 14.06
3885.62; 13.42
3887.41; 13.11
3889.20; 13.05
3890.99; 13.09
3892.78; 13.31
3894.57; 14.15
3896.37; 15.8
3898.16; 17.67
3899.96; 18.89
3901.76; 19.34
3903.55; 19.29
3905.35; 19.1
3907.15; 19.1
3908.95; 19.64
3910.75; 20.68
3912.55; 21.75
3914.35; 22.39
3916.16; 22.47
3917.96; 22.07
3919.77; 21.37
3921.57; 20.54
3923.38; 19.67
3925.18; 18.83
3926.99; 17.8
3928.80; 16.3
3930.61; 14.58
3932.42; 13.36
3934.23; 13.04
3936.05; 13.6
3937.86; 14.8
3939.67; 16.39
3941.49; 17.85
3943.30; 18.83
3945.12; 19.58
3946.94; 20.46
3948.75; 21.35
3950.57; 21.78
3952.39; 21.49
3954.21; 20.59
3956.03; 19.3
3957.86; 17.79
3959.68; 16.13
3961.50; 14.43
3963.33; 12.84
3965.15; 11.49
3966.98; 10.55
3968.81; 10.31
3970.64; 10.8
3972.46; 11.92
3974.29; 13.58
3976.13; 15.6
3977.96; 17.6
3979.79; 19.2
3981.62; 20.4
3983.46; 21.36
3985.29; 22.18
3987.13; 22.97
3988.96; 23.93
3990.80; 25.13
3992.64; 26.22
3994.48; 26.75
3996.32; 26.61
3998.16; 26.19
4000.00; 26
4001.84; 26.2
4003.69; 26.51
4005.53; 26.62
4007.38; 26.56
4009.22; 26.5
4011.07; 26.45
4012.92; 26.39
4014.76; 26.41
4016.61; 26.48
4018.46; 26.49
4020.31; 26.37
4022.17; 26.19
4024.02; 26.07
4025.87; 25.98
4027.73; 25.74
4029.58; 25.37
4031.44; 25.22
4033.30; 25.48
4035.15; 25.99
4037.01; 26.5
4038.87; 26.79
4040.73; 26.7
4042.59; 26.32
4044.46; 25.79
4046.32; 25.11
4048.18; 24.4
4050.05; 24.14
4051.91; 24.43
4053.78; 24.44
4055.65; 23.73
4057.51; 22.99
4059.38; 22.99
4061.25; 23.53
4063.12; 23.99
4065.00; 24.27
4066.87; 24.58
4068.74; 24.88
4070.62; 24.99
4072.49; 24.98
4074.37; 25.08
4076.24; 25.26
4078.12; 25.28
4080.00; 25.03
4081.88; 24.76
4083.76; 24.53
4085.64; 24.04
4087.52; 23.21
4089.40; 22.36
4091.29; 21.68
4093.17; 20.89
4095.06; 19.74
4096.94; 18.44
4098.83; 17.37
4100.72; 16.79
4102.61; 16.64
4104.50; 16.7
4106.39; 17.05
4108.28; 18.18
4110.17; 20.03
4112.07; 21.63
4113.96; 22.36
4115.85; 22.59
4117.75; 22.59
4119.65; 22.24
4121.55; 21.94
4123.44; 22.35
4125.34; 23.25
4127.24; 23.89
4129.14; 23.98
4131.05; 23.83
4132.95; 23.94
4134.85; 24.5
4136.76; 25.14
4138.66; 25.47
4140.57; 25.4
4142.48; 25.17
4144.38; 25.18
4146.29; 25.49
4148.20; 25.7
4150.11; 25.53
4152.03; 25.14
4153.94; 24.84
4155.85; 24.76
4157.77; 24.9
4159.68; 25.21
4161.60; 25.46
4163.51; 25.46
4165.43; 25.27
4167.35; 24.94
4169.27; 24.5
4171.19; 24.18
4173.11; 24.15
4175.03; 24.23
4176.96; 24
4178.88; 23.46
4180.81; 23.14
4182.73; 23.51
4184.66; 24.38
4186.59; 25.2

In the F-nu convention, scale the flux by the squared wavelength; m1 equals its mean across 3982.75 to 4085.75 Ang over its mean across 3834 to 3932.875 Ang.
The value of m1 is 1.6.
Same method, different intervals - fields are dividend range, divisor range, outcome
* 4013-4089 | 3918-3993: 1.49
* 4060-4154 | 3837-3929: 1.48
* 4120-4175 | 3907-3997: 1.46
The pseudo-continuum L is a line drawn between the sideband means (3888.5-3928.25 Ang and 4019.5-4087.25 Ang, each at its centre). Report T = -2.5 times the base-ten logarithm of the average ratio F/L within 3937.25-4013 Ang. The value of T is 0.08 mag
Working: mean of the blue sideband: 18.7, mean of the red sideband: 25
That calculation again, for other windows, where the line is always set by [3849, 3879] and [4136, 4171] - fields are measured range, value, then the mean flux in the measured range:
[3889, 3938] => 0.07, 17.8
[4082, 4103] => 0.14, 20.8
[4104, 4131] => 0.13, 21.5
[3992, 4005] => -0.24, 26.4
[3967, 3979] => 0.48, 13.2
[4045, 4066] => -0.07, 24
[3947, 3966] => 0.13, 17.9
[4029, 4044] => -0.18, 26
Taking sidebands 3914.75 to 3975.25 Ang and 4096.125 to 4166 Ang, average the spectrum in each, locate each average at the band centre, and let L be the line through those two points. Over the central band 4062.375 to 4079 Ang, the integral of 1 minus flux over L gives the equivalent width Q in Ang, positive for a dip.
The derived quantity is -3.1 Ang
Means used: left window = 16.9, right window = 22.8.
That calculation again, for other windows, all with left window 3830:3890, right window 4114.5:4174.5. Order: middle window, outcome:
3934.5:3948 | 0.7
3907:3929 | -3.7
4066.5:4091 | -2.3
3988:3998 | -3.0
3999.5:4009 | -3.0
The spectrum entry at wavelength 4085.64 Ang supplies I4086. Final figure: 24.04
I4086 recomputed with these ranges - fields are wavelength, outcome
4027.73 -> 25.74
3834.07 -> 10.89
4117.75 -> 22.59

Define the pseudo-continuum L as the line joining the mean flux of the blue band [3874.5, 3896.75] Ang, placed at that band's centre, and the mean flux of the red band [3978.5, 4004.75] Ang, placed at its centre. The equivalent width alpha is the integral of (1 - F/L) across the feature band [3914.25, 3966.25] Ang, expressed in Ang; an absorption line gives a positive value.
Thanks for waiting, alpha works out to 4.15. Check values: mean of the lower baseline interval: 14.7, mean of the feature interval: 17.9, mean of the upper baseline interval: 24.2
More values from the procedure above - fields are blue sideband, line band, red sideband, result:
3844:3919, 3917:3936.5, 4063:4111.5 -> 1.0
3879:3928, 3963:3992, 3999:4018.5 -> 8.4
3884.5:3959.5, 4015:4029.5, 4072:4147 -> -4.1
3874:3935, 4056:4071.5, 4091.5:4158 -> -2.2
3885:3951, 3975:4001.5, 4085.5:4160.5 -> -4.7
